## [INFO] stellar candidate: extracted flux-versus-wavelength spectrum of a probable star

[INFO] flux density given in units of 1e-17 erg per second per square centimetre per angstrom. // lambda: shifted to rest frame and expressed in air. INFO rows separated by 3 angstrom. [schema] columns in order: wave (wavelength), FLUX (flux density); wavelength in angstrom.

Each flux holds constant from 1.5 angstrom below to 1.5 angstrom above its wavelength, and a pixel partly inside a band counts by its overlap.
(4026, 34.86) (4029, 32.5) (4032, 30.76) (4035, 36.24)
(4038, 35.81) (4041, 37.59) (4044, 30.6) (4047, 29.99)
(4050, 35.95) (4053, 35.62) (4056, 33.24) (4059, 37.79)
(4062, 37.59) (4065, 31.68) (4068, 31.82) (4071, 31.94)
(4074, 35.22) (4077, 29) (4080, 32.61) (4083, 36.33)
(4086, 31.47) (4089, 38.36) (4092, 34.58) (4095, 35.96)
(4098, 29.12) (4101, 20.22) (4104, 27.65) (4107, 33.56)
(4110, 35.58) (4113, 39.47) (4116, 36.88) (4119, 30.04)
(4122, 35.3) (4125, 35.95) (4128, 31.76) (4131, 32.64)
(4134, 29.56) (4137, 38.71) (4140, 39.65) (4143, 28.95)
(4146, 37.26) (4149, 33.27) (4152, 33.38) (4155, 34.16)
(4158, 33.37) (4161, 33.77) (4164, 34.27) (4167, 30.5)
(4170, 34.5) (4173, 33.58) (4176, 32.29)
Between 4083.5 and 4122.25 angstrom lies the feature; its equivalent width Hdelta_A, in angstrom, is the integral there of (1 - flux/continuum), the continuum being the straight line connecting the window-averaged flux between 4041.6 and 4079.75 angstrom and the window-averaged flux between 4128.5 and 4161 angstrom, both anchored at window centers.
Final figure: 0.9 angstrom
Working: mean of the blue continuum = 33.4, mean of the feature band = 32.9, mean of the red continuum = 34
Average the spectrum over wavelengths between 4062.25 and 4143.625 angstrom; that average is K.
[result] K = 33.2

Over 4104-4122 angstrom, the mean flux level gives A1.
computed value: 34.5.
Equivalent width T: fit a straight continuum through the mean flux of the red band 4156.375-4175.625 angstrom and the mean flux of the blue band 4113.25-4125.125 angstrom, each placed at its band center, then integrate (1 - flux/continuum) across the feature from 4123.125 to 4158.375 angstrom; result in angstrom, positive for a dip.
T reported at 0.1 angstrom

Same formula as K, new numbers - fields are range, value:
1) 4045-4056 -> 33.6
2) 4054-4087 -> 33.6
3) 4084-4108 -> 31.4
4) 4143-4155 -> 33.9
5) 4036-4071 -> 34.3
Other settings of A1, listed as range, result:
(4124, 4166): 34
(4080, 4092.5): 34.9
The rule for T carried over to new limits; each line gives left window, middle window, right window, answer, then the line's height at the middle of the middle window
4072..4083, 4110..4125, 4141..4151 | -1.0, 33.2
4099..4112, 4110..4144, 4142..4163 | -3.4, 31.4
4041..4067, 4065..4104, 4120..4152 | 2.5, 34.2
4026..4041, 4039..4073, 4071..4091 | 0.0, 34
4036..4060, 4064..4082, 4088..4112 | 0.6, 33.3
